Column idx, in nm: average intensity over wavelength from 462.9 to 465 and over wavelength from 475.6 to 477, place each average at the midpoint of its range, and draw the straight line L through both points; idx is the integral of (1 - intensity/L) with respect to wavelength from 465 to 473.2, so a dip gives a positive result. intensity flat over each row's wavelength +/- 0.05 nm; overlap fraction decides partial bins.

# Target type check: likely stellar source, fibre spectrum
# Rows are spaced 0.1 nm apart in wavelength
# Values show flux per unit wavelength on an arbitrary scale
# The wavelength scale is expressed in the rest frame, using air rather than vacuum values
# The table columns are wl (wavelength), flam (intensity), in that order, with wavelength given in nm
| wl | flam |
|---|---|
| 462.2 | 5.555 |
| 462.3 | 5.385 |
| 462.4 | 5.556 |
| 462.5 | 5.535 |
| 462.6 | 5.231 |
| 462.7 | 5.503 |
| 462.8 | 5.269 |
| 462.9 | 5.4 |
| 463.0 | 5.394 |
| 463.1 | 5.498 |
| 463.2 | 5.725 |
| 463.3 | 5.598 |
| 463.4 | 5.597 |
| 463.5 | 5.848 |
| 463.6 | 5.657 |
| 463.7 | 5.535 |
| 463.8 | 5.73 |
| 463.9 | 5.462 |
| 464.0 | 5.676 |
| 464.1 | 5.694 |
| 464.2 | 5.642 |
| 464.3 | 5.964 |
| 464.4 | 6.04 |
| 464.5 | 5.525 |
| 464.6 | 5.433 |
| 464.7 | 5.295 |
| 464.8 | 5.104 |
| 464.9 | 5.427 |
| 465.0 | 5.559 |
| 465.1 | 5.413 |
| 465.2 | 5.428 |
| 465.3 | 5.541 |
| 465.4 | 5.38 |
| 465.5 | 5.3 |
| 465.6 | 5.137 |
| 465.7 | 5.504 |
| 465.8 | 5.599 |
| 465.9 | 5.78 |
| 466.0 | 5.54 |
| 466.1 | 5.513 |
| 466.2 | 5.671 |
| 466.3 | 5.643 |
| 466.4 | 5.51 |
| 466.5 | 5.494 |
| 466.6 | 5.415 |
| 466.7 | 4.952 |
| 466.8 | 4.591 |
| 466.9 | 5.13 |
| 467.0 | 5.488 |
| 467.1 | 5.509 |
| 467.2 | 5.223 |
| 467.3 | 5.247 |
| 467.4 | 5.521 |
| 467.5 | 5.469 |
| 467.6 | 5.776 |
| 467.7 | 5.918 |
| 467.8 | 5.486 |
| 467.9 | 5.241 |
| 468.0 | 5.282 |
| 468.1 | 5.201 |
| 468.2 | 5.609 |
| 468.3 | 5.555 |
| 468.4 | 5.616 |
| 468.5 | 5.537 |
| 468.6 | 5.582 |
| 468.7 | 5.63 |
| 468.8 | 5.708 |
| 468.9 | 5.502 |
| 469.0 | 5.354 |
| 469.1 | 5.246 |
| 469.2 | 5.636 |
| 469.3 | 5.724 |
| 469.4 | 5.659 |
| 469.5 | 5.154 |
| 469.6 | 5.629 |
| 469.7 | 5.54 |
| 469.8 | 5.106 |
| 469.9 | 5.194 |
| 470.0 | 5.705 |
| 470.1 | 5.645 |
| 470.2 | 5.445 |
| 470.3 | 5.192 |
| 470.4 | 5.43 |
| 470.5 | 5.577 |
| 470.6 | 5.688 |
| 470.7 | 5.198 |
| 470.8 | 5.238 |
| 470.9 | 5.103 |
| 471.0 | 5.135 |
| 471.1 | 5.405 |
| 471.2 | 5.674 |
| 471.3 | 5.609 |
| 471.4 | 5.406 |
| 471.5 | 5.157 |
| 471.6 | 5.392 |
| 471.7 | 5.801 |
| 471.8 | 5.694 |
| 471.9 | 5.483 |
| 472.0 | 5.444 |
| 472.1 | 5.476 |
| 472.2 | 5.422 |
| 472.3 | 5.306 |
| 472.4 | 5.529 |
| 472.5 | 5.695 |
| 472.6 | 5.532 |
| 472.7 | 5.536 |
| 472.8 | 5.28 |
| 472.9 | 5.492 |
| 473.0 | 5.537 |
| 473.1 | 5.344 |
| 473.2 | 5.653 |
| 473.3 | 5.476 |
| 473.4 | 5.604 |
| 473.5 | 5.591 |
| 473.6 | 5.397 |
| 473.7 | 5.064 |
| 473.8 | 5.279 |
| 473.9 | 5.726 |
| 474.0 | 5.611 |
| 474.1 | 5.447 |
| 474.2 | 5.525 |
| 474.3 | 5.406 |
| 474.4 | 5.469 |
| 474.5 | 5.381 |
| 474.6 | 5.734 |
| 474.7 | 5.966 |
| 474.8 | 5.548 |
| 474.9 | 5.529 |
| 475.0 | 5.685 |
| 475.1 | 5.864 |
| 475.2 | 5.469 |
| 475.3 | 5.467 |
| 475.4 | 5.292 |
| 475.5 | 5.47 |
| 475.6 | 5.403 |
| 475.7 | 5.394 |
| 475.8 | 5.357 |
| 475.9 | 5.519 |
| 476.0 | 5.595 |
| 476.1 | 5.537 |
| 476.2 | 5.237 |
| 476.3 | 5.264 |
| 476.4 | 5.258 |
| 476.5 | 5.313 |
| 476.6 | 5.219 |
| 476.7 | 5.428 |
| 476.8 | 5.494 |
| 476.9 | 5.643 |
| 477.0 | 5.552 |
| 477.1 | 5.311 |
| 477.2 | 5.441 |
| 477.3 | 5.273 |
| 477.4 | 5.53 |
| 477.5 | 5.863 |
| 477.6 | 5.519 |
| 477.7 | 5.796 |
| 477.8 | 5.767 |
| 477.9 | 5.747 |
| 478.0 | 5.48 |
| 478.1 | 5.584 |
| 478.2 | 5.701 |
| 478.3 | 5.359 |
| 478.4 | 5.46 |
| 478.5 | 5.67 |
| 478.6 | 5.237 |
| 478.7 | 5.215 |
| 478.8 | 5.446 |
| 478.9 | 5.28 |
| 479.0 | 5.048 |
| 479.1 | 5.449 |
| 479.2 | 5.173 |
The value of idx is 0.09 nm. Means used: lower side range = 5.59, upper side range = 5.41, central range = 5.45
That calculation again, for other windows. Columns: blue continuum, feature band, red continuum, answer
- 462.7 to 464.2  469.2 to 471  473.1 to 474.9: 0.04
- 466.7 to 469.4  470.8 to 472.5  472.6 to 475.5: 0.01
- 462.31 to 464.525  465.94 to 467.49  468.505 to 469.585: 0.05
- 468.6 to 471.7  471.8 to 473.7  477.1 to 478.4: 0.00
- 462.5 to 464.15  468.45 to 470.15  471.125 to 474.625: 0.00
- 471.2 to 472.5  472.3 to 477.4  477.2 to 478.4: 0.06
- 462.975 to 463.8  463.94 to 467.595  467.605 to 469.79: 0.07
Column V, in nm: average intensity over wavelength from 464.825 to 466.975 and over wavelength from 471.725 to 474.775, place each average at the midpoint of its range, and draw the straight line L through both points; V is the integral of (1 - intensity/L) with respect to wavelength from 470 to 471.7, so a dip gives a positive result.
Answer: 0.02 nm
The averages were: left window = 5.4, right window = 5.51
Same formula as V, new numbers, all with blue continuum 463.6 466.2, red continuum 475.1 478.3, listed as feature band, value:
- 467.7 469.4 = 0.00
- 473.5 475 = -0.01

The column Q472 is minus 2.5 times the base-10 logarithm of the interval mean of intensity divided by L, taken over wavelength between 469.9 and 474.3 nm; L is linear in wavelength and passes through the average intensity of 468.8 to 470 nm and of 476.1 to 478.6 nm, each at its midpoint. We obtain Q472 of 0.00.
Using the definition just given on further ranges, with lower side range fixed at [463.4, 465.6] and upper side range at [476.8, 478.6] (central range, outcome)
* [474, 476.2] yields 0.01 mag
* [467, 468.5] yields 0.01 mag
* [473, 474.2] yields 0.02 mag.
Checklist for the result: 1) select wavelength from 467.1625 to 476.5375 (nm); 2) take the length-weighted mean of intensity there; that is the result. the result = 5.47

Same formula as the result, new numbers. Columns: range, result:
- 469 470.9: 5.43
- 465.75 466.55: 5.59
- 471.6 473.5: 5.52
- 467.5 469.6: 5.52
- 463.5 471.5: 5.47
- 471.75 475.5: 5.51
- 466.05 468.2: 5.4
